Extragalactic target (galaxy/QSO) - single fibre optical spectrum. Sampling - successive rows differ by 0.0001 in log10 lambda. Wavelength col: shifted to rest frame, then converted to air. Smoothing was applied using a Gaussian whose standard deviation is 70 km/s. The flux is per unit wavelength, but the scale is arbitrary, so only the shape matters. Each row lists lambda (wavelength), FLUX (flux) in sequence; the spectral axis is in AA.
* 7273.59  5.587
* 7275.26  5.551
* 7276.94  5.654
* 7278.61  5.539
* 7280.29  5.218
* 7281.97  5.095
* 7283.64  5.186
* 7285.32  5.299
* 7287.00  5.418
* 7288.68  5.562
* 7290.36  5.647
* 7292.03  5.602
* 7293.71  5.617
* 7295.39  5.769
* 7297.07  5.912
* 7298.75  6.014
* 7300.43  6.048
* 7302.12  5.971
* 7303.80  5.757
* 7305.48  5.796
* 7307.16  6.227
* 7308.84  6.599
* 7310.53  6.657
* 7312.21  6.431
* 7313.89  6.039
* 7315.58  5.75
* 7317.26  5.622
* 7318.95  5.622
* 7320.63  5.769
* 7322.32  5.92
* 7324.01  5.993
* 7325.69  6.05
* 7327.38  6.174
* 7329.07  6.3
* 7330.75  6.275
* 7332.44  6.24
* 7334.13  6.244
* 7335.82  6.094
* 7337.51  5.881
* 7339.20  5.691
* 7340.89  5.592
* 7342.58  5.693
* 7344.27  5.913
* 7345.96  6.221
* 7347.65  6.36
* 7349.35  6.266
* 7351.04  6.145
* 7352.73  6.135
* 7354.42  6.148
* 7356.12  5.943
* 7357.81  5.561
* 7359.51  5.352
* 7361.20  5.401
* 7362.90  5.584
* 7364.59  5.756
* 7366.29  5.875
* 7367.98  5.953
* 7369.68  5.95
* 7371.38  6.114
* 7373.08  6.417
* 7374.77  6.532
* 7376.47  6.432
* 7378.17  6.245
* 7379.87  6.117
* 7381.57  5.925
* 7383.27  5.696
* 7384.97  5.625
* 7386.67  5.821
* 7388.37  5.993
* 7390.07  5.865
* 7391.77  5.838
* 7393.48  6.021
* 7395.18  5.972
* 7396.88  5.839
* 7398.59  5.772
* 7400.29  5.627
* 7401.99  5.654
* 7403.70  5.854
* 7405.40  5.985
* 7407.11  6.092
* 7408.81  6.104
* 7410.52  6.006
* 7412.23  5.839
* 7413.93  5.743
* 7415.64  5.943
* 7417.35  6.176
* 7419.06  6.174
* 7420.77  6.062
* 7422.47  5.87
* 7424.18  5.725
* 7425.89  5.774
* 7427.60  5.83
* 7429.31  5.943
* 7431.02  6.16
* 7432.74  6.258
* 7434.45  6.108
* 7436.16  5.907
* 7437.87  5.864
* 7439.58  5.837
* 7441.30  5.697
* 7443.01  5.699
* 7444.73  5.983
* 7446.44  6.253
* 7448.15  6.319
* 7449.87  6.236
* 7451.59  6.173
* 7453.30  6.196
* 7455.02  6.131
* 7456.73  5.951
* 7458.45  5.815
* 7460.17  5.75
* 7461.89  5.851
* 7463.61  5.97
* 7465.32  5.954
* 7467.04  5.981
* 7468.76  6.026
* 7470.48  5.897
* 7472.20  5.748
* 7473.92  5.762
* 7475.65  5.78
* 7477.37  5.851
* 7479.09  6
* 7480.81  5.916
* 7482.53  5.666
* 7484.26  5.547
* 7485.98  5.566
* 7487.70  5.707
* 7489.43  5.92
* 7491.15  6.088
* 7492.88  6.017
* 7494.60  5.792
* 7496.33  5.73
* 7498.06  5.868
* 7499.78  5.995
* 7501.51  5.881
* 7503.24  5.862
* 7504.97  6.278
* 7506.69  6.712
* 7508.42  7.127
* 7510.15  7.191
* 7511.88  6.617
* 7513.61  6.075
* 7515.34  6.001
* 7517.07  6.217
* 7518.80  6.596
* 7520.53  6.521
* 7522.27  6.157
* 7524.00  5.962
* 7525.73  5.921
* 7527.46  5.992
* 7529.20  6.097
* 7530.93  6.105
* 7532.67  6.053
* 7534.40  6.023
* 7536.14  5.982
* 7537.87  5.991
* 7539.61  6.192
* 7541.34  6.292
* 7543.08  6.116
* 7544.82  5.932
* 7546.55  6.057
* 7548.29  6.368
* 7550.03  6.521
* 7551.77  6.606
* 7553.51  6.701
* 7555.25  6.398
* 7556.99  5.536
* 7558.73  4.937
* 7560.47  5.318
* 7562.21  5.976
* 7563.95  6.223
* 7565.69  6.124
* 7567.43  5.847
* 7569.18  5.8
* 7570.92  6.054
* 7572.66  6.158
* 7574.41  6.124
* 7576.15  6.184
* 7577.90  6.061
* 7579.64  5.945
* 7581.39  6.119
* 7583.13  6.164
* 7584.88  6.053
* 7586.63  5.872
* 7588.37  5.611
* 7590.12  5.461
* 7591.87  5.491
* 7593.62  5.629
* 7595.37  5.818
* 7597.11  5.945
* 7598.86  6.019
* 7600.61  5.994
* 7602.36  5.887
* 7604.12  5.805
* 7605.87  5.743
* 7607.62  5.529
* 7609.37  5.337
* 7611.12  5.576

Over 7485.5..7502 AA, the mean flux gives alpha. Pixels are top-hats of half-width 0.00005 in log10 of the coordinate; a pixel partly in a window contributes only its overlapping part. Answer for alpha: 5.86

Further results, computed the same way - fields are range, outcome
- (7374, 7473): 5.96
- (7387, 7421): 5.92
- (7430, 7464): 6.01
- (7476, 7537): 6.08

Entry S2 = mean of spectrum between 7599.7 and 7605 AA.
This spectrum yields 5.89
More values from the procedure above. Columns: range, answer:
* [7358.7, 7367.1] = 5.59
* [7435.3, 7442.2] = 5.83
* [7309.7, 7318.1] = 6.1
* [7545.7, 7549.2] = 6.21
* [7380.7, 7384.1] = 5.81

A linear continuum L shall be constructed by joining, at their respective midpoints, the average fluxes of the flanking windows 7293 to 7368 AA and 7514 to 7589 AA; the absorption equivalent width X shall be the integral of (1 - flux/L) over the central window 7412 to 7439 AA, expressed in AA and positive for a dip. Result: 0.2 AA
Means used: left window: 5.96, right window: 6.07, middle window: 5.96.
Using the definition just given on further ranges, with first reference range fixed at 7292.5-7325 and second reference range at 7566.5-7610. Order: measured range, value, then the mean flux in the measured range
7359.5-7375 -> 0.13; 5.9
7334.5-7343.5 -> 0.22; 5.81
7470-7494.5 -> 0.37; 5.82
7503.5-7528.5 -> -2.01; 6.37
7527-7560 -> -1.16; 6.09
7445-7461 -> -0.46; 6.09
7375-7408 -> 0.08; 5.93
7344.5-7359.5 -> -0.24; 6.05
